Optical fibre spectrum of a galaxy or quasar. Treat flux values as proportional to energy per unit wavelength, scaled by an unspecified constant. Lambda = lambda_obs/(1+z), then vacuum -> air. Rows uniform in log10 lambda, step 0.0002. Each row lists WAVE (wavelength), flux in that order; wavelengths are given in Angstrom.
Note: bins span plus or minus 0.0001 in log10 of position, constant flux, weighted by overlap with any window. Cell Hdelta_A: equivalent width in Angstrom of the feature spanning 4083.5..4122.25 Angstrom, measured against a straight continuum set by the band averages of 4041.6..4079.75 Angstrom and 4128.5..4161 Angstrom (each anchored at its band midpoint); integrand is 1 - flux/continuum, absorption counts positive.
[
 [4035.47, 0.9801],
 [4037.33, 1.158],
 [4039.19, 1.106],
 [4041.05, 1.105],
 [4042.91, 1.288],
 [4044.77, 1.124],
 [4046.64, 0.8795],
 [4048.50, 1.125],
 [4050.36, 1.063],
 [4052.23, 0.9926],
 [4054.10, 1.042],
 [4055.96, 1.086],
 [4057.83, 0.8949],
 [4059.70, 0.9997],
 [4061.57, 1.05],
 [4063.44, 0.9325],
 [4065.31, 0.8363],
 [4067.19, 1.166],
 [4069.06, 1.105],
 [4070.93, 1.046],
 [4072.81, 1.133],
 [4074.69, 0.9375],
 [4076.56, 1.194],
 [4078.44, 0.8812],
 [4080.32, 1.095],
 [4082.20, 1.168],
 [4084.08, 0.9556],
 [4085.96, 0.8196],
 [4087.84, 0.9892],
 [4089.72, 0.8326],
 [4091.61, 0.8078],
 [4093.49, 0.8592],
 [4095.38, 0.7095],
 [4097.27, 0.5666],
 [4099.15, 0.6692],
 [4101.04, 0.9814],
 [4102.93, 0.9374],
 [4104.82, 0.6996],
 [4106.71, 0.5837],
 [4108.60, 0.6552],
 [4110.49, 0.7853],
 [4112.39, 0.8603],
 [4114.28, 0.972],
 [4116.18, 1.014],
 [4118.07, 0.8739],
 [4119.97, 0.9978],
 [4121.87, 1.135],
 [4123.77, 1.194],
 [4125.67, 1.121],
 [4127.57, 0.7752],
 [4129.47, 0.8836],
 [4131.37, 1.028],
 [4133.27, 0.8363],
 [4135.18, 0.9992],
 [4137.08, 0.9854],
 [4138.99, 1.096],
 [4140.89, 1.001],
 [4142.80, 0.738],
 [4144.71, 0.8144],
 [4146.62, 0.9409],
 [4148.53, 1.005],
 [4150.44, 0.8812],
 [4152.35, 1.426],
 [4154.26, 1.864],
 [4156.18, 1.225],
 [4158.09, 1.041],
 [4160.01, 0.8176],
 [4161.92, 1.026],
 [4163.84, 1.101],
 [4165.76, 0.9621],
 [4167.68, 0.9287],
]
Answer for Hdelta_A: 7.4 Angstrom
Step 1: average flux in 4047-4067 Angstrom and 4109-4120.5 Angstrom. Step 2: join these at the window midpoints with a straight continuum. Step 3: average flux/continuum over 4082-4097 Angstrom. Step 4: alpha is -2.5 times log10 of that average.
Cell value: 0.10 mag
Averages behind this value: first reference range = 1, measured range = 0.864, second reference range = 0.902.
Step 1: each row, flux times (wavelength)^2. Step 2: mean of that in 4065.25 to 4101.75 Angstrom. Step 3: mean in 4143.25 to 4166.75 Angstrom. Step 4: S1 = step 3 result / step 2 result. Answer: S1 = 1.2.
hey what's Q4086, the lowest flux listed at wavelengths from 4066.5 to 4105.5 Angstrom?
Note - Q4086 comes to 0.5666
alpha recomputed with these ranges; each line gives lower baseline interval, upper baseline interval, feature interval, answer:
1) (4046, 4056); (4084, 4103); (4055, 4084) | -0.11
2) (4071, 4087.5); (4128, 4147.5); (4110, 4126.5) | -0.04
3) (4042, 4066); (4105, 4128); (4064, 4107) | 0.06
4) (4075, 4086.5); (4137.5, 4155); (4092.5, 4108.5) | 0.36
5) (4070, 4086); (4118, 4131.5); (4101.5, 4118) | 0.23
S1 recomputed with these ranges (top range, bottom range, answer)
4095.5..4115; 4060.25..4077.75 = 0.75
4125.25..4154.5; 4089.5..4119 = 1.28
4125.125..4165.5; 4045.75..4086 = 1.04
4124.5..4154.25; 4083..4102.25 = 1.24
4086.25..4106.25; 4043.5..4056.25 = 0.78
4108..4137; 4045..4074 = 0.95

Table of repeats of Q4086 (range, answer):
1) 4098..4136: 0.5837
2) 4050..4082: 0.8363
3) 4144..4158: 0.8144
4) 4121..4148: 0.738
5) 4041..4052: 0.8795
